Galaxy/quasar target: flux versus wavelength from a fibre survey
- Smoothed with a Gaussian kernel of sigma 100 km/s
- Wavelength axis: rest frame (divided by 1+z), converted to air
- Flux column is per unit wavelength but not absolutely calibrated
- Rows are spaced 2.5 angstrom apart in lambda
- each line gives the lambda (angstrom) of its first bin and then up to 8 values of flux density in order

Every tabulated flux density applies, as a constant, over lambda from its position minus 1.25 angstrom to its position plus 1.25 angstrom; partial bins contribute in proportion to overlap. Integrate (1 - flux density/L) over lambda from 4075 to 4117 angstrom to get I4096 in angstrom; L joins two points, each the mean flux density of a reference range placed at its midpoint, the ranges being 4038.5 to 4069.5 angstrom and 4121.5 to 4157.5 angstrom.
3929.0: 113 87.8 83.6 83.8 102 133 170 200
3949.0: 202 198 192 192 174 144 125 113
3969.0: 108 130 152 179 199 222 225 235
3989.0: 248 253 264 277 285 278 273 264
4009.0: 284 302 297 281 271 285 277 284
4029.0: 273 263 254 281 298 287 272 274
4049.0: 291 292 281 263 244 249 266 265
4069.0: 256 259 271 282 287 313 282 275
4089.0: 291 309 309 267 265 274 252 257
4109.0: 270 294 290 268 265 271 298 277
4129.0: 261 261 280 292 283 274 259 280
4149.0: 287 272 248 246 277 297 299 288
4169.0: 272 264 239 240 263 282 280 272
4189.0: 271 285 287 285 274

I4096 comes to -1.4 angstrom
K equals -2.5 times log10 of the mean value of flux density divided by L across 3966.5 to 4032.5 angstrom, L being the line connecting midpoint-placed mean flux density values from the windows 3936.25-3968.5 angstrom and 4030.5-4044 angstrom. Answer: -0.085 mag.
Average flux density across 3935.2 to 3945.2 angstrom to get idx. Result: 122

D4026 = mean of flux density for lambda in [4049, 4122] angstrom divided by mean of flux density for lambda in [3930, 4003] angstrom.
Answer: 1.52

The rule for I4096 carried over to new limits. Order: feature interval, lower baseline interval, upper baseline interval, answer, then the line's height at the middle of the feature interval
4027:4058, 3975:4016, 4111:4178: -2.0 angstrom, 261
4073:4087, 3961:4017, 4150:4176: -2.2 angstrom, 248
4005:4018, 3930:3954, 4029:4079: -3.7 angstrom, 222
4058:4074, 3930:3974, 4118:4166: -2.5 angstrom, 223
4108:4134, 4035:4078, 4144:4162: -0.4 angstrom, 271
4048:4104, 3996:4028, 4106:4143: 0.5 angstrom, 279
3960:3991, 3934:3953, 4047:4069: 1.8 angstrom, 184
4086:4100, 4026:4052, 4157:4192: -0.5 angstrom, 276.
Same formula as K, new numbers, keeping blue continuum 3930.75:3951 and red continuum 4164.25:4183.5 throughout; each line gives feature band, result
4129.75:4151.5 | -0.12 mag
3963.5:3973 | 0.26 mag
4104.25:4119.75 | -0.18 mag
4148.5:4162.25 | -0.05 mag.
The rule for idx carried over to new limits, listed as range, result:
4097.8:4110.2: 264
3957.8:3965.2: 148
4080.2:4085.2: 298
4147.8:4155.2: 269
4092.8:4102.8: 278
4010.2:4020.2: 288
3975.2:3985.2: 206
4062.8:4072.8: 262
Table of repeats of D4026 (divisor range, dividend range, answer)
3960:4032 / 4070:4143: 1.19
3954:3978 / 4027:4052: 1.86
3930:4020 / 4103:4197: 1.36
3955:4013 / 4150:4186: 1.26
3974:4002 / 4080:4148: 1.17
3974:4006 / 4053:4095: 1.14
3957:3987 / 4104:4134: 1.64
